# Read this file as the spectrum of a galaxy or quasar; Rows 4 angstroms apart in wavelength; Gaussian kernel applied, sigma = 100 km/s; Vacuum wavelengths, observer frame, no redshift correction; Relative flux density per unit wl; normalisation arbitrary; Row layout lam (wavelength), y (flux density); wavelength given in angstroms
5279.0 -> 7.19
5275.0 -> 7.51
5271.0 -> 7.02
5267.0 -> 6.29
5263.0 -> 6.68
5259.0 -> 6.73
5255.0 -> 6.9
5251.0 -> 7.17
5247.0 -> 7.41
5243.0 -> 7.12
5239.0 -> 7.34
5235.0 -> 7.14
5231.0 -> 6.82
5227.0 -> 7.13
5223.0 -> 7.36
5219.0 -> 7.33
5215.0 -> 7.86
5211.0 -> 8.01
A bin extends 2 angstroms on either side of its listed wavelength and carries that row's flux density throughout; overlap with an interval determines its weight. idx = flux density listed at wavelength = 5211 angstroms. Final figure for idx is 8.01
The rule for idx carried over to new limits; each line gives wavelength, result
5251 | 7.17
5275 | 7.51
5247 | 7.41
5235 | 7.14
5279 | 7.19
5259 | 6.73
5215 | 7.86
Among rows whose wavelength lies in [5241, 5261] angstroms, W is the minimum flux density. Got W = 6.73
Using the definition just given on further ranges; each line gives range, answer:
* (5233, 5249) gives 7.12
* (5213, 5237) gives 6.82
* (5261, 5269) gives 6.29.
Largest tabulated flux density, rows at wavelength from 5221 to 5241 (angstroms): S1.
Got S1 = 7.36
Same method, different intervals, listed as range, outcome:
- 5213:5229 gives 7.86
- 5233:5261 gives 7.41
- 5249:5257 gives 7.17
